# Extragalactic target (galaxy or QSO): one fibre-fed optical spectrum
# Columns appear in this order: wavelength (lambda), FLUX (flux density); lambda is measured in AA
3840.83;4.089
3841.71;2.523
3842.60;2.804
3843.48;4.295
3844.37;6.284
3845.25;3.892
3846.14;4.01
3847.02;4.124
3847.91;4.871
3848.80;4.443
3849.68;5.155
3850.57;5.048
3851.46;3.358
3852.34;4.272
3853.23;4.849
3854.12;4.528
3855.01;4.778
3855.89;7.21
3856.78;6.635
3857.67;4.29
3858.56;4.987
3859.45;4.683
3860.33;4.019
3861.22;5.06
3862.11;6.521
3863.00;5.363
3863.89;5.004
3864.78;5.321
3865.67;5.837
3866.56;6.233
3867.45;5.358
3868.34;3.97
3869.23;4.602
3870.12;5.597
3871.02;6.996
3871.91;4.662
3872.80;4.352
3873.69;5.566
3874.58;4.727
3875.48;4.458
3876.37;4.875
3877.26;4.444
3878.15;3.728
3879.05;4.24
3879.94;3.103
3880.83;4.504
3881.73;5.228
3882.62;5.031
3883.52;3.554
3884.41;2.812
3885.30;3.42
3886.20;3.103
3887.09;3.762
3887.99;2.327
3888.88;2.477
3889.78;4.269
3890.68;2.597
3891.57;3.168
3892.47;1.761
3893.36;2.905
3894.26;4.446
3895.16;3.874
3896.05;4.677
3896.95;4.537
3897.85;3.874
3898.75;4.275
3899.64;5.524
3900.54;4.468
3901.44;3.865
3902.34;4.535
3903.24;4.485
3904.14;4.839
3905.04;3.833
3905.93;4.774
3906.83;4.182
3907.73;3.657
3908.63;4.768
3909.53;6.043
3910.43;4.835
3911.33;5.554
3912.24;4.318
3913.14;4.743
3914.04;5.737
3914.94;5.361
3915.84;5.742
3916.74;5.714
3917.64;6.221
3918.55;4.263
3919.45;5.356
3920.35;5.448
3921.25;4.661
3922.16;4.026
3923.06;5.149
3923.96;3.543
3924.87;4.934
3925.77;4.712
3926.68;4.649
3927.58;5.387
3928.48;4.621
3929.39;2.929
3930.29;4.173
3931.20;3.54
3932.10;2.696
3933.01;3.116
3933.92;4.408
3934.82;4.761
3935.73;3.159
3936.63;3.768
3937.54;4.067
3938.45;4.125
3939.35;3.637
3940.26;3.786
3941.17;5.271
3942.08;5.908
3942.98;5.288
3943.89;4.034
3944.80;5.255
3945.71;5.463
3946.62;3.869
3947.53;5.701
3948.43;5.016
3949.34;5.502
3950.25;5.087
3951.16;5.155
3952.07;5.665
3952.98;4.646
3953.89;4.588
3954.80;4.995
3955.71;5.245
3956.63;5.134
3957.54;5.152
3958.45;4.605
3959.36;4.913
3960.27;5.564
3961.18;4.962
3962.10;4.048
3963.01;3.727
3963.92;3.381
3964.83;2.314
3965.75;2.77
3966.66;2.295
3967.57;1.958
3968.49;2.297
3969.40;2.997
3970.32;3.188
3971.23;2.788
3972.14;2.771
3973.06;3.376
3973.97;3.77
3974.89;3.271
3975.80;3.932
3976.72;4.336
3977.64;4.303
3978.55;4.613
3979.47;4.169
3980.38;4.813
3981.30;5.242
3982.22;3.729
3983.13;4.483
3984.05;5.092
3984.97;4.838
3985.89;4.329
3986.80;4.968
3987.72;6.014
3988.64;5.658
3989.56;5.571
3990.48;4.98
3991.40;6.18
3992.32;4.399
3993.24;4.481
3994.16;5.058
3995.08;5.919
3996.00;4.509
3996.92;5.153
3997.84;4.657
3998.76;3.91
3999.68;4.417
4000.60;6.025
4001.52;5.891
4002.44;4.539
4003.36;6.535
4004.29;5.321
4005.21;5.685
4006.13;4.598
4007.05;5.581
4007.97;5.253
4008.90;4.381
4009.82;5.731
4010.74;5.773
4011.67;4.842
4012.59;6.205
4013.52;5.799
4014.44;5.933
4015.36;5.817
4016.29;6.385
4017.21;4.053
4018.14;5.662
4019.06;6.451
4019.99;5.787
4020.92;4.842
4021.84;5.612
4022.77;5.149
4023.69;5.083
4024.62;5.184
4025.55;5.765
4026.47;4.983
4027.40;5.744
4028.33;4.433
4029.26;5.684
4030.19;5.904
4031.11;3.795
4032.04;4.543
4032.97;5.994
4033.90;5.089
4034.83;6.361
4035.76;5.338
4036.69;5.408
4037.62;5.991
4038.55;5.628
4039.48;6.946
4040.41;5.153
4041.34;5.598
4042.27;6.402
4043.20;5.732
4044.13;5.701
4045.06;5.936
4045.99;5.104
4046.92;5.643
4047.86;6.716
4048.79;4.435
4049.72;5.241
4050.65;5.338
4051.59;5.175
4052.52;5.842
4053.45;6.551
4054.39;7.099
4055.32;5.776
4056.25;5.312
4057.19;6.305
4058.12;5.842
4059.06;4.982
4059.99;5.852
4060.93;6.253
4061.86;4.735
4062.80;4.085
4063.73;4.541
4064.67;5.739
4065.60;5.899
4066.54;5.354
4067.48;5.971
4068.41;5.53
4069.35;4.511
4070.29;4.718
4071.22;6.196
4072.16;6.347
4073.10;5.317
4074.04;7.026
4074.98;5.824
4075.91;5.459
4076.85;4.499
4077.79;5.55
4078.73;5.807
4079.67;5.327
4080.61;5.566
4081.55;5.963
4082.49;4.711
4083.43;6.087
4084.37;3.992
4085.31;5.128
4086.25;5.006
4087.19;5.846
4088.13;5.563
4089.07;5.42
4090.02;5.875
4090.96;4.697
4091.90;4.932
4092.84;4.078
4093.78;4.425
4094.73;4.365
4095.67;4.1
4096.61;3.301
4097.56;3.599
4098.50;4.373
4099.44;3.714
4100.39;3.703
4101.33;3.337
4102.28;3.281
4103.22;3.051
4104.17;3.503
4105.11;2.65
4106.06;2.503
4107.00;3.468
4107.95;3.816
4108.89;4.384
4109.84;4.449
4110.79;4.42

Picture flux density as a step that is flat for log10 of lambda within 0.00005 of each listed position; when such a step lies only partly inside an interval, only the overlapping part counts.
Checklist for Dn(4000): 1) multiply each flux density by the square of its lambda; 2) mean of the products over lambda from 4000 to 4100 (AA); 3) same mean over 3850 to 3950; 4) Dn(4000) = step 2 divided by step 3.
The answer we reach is 1.3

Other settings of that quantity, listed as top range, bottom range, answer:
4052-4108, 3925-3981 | 1.26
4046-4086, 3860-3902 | 1.39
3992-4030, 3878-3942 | 1.31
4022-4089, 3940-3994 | 1.30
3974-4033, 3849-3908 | 1.22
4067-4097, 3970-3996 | 1.21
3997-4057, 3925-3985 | 1.35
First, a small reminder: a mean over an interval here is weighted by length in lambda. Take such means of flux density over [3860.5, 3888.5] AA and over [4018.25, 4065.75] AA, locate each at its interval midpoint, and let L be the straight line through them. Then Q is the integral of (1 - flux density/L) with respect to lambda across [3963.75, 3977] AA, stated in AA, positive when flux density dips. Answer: 5.5 AA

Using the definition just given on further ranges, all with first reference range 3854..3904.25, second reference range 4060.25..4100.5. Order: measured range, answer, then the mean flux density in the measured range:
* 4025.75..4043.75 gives -2.0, 5.52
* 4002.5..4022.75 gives -2.5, 5.51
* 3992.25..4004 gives -0.5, 5.06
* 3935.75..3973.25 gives 3.7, 4.24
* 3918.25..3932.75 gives 0.8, 4.37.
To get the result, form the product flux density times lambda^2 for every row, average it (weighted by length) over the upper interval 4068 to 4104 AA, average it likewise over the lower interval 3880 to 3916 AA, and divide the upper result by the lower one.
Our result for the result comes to 1.3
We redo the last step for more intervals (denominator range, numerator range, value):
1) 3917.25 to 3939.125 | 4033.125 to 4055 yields 1.42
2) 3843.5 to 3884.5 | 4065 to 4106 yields 1.12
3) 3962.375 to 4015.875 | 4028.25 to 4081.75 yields 1.26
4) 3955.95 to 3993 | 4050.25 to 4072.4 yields 1.39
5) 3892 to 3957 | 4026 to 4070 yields 1.28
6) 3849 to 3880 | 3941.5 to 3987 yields 0.91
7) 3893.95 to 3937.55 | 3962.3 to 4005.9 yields 0.99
